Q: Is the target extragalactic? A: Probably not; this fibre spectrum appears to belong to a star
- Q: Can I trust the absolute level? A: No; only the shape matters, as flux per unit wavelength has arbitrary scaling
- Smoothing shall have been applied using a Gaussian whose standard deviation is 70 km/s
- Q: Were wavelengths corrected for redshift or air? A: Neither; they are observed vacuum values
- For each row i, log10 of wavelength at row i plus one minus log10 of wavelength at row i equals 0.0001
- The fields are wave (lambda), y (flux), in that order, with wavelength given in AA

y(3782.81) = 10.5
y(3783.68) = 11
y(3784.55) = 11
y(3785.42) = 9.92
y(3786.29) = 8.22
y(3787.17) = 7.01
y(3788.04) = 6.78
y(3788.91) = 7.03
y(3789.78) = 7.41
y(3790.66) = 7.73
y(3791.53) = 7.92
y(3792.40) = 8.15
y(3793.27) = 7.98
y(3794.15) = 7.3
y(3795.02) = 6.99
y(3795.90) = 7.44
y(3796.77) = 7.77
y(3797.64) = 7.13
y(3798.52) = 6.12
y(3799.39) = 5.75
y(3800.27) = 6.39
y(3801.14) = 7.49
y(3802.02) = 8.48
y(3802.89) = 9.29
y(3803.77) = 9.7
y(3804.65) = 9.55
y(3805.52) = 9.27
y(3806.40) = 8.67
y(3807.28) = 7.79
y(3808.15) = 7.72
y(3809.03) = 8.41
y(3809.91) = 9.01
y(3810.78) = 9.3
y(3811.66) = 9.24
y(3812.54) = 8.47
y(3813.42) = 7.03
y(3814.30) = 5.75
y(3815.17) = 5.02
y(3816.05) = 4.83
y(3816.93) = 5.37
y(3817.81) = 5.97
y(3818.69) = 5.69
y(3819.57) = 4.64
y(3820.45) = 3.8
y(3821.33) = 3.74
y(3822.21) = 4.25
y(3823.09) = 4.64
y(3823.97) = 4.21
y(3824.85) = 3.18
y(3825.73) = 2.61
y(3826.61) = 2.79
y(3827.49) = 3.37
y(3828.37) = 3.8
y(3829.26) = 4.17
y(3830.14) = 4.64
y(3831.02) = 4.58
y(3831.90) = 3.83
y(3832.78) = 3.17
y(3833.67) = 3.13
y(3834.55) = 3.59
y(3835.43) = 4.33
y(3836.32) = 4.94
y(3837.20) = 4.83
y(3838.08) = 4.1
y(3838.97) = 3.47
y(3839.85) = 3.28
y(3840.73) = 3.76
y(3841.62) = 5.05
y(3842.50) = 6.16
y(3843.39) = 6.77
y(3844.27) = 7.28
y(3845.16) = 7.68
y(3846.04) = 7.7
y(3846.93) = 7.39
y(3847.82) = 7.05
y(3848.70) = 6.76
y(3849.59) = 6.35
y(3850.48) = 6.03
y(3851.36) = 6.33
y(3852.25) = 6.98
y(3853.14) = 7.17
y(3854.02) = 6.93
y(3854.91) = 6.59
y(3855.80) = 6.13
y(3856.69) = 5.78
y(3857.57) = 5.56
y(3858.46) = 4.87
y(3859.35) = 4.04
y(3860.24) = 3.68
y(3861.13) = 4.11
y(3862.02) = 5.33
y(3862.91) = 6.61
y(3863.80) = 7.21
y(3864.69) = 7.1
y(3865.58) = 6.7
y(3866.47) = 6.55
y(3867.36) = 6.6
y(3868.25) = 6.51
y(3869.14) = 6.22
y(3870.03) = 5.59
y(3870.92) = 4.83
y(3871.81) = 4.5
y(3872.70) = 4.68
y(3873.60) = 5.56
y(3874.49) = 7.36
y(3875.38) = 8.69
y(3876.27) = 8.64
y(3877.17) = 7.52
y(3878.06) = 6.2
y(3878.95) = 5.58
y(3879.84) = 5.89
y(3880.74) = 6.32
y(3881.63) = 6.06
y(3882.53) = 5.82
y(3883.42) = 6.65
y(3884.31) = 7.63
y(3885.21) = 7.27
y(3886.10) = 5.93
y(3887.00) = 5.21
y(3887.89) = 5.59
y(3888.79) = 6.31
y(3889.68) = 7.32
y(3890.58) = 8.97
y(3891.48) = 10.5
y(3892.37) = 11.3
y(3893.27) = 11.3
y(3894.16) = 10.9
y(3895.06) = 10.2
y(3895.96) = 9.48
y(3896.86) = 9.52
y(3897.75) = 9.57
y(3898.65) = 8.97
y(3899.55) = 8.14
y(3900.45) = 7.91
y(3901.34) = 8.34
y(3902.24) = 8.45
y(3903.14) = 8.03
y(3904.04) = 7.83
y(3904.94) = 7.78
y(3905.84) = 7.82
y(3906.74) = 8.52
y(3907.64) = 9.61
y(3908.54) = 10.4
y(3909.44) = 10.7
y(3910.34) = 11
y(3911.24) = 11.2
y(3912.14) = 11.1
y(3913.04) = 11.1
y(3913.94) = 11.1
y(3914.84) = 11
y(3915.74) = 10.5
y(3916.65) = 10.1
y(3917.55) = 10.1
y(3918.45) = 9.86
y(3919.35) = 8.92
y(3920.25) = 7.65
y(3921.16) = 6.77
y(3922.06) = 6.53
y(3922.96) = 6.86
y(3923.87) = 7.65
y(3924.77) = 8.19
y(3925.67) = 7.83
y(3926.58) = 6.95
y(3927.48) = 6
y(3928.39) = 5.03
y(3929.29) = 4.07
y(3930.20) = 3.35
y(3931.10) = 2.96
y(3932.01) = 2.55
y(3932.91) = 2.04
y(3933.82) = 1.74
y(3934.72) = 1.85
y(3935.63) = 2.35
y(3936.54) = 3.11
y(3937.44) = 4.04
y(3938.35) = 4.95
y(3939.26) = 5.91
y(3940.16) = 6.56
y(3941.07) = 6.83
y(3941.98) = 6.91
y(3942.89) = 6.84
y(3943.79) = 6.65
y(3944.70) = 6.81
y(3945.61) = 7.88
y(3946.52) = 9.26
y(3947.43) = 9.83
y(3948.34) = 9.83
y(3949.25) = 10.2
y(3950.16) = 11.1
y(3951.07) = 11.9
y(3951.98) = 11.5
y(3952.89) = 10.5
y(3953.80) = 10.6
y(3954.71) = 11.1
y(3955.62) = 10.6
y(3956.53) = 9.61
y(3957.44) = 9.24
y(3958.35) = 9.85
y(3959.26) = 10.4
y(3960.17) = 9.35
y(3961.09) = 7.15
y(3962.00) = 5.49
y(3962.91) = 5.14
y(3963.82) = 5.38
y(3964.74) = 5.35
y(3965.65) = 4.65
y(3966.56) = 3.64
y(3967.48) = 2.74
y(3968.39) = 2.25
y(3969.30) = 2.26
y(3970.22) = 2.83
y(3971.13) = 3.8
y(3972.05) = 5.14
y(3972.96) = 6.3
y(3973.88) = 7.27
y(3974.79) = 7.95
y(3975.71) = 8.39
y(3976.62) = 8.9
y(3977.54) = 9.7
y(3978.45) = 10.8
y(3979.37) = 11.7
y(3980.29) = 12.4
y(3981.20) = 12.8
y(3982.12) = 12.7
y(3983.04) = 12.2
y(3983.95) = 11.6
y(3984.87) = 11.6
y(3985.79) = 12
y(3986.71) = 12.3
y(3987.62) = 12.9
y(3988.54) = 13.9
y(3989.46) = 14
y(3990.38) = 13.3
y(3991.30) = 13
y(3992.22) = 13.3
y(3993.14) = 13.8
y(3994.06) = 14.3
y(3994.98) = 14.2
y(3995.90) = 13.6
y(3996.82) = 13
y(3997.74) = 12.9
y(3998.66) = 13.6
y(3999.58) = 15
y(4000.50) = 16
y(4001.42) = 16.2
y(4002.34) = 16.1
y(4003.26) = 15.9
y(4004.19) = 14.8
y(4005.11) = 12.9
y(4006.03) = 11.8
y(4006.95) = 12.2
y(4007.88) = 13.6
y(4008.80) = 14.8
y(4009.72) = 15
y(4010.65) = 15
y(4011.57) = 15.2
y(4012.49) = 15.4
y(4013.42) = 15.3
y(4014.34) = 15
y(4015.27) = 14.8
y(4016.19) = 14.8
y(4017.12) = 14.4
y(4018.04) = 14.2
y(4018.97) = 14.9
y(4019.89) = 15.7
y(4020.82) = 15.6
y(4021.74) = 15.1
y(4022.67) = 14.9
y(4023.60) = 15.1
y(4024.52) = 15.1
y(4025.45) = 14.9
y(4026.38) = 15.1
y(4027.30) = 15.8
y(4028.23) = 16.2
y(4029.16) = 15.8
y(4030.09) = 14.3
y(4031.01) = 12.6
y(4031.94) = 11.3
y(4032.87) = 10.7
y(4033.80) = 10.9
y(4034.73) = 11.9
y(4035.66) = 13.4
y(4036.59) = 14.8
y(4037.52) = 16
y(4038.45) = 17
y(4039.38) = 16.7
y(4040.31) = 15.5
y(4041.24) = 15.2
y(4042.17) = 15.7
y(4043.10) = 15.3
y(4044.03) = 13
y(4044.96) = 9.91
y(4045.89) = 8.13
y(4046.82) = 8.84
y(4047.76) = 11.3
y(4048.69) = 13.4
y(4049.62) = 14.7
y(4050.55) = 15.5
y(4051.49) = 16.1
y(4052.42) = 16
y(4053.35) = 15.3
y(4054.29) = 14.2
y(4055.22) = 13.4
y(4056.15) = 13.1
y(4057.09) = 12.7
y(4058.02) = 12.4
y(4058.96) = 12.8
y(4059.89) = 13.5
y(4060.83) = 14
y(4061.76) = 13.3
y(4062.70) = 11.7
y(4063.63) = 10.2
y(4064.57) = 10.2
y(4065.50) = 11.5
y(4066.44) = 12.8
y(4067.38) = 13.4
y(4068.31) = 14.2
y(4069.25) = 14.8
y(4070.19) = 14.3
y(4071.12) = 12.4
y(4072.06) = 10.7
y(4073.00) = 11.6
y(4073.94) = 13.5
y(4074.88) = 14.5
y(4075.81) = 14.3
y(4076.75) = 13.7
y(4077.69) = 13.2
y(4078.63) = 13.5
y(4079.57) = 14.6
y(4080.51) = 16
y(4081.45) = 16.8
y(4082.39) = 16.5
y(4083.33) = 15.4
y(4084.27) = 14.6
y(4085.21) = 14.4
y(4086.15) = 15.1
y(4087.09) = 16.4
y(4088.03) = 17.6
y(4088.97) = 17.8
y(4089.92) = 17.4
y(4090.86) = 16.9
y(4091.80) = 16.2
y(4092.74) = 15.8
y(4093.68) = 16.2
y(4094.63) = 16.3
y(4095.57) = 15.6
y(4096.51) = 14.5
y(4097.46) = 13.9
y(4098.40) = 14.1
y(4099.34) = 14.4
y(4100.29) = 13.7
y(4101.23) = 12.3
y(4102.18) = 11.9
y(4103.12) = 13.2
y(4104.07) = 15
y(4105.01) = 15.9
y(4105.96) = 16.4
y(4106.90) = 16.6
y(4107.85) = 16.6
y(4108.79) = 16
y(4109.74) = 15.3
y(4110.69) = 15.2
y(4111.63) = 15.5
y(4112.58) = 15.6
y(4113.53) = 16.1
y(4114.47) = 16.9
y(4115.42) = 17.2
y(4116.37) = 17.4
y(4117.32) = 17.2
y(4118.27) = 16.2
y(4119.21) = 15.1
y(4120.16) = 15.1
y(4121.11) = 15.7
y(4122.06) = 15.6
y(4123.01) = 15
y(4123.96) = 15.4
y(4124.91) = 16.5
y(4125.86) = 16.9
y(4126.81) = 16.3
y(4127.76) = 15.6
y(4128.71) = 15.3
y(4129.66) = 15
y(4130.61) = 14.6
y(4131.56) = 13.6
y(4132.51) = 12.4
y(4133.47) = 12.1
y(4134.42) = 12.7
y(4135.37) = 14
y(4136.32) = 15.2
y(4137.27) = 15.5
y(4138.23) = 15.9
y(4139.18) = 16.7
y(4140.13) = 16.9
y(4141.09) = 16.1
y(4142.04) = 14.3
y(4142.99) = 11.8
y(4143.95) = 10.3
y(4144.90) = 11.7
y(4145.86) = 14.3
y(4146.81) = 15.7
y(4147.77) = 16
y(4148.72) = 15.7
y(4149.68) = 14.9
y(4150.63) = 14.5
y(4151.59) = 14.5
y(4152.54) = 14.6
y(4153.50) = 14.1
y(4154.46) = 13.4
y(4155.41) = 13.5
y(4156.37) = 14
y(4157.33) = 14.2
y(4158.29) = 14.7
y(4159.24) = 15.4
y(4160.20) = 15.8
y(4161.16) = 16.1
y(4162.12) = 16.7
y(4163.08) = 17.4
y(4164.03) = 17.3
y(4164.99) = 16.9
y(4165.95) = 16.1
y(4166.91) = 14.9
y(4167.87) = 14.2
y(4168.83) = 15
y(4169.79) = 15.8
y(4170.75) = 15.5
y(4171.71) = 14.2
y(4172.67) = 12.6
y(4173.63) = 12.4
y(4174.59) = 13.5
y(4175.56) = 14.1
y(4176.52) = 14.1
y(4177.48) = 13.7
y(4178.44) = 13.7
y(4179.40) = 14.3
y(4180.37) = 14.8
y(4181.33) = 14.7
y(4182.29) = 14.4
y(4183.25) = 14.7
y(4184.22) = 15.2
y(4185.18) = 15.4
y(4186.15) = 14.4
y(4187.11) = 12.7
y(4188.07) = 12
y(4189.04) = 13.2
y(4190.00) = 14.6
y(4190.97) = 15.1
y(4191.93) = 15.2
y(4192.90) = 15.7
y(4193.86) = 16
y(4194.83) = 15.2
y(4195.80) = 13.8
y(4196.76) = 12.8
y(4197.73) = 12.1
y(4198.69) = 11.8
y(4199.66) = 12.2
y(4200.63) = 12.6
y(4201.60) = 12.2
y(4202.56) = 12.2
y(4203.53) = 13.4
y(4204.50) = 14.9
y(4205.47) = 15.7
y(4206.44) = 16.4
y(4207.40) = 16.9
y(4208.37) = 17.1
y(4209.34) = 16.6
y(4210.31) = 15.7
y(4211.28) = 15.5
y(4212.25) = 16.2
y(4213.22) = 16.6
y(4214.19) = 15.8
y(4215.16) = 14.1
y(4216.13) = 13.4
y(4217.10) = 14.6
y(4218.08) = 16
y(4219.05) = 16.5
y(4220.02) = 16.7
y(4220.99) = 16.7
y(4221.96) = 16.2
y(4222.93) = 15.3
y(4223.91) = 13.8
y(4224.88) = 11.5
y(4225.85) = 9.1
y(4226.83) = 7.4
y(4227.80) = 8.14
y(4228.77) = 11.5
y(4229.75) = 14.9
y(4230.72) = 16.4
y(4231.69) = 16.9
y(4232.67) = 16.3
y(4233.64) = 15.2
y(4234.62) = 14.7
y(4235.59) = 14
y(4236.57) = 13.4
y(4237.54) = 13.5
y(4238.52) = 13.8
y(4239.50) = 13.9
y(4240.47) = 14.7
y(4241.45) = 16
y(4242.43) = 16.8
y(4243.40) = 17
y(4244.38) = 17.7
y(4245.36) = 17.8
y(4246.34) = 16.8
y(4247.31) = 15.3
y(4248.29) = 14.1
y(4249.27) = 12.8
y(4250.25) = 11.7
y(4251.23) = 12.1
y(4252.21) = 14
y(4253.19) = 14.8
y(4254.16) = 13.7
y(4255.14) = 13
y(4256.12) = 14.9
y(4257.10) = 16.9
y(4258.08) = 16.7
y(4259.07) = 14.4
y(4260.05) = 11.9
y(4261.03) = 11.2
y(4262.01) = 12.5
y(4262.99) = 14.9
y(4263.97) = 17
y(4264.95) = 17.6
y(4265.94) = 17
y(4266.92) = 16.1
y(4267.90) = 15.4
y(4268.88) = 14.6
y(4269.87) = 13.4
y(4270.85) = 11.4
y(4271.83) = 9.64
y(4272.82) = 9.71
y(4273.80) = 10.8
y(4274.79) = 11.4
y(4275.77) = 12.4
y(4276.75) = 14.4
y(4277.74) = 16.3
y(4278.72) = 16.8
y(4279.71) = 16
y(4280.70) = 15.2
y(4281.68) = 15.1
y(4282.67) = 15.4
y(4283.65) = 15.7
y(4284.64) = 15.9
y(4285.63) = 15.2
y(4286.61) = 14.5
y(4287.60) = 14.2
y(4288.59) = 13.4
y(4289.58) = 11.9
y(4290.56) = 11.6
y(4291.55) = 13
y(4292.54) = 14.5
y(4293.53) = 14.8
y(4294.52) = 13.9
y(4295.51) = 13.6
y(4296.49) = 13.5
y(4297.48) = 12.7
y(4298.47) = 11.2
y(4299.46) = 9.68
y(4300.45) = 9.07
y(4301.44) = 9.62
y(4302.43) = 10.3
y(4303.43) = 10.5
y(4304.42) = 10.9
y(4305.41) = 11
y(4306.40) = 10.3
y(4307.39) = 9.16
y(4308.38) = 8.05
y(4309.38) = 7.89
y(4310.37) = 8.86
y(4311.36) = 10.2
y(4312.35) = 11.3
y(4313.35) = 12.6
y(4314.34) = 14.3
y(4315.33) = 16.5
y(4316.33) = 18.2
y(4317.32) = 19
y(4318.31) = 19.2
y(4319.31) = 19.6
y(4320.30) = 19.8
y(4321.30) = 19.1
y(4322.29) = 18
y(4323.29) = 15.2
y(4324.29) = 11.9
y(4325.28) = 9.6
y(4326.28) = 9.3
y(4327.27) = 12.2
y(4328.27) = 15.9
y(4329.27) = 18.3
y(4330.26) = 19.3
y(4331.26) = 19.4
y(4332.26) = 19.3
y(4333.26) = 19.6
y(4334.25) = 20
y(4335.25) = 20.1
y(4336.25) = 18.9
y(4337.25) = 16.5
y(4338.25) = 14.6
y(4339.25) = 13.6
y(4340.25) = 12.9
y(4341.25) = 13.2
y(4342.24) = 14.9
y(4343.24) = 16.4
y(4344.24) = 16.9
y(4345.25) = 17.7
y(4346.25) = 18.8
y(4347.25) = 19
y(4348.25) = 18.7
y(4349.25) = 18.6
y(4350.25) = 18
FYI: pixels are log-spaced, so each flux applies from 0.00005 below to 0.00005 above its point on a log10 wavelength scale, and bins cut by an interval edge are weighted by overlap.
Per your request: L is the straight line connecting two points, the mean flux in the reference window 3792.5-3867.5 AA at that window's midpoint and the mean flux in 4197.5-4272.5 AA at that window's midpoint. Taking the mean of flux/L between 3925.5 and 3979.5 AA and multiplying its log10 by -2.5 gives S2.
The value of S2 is 0.27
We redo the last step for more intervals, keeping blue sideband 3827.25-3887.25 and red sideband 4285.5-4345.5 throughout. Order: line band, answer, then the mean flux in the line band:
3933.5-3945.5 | 0.390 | 5.09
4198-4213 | -0.199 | 14.6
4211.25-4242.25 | -0.144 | 14.3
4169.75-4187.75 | -0.210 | 14.2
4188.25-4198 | -0.199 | 14.3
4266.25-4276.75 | 0.060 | 12.7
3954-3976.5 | 0.173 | 6.58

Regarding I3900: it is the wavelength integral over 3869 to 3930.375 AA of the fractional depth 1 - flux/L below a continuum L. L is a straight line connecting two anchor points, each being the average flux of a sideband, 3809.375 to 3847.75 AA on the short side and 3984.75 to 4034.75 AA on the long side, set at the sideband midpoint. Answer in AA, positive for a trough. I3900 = 4.9 AA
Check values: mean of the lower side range 5.15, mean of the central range 7.98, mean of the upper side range 14.1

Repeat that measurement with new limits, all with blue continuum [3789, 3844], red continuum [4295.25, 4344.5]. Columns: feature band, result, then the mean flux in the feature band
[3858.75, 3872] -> 2.1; 5.72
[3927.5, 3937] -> 5.8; 3.05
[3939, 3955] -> -1.5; 8.92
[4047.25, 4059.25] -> -4.9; 13.9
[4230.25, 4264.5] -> -4.5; 14.8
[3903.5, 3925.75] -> -4.8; 9.22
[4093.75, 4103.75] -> -3.3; 14.1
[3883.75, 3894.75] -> -1.5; 8.2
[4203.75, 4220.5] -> -4.4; 15.8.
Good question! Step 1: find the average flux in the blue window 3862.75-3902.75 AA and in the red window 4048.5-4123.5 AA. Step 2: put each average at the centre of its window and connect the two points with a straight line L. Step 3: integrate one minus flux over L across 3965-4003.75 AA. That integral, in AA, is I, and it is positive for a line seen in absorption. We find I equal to 1.56 AA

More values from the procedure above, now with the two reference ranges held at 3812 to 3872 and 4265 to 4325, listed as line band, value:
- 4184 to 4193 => -2.1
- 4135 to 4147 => -4.2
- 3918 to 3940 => 5.0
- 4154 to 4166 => -4.8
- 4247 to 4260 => -1.3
